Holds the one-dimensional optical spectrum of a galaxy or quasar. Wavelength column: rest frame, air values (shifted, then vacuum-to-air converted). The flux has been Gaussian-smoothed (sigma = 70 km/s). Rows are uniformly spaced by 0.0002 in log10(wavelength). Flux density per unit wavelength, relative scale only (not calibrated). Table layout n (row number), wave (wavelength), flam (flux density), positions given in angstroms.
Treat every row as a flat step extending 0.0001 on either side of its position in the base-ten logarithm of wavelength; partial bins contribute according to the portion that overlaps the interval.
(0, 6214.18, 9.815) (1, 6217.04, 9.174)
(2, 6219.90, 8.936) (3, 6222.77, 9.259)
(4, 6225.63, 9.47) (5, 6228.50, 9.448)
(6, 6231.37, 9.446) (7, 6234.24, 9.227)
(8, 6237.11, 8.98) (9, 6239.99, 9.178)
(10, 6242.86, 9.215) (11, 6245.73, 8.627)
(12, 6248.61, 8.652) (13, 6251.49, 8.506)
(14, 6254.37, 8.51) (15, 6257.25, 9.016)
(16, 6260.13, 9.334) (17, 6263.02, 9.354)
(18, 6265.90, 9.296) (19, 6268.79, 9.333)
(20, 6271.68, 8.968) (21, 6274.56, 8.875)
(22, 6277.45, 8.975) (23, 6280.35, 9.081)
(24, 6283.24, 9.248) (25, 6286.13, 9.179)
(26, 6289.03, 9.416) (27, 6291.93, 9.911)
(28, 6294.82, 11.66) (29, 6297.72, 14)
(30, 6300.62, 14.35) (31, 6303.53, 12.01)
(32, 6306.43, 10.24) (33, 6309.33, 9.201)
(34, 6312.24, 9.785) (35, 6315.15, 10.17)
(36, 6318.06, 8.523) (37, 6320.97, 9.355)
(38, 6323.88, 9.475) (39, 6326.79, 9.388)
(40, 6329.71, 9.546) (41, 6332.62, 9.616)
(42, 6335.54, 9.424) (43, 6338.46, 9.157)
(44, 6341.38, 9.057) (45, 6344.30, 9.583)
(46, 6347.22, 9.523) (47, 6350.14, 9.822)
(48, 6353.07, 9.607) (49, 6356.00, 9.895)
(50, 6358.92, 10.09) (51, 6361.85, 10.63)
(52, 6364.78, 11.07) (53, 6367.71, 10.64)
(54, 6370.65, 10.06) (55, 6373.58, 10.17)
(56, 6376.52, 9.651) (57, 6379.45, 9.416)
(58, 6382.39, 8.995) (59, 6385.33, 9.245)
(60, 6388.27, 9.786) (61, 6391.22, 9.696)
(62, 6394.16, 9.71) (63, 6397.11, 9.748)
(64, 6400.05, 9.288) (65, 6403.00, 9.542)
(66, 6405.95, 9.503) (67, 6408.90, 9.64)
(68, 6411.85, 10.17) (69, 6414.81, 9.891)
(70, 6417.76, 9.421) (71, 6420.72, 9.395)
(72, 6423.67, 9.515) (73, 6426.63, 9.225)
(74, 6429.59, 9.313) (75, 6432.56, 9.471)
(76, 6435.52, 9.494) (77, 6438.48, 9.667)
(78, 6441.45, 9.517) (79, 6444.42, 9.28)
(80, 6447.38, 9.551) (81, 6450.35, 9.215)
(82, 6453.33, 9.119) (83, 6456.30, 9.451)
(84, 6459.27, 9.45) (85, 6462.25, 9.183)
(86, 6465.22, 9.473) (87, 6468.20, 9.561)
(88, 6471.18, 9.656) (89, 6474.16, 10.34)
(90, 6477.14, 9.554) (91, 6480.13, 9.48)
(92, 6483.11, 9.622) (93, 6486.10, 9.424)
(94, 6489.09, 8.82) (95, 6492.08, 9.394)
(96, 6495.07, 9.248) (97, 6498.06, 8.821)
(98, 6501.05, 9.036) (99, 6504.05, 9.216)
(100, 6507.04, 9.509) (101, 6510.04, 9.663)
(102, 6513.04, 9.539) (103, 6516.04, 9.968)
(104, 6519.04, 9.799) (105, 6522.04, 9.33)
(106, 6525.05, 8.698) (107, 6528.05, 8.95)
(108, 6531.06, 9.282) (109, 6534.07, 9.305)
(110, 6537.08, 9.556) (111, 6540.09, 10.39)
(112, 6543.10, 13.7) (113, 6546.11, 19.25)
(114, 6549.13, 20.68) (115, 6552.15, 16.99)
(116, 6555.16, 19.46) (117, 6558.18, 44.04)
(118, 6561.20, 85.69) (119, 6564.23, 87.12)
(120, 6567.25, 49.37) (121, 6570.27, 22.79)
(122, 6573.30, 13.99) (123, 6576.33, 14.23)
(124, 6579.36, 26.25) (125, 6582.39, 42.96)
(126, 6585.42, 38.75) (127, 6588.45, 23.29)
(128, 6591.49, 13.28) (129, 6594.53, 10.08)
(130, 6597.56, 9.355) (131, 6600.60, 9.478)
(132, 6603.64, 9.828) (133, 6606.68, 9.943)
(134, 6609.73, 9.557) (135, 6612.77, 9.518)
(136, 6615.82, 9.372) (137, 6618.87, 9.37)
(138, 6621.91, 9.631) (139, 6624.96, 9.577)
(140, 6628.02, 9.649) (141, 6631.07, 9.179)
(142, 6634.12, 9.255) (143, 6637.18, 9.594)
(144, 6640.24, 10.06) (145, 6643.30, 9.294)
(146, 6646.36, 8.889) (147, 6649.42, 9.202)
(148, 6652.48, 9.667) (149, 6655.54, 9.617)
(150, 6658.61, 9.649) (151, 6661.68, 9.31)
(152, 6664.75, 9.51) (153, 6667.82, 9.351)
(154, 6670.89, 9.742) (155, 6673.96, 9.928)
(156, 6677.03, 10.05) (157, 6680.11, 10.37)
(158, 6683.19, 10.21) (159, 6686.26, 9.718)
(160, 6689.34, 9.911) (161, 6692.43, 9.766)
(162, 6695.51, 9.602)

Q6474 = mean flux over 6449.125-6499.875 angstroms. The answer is 9.4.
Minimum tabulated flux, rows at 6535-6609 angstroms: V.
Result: 9.355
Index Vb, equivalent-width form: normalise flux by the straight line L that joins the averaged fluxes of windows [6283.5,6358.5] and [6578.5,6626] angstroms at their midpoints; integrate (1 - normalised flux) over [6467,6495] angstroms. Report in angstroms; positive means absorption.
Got 7.8 angstroms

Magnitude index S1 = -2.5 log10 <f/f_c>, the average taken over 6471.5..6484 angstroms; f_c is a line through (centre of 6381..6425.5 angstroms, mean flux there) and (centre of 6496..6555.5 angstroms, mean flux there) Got 0.10 mag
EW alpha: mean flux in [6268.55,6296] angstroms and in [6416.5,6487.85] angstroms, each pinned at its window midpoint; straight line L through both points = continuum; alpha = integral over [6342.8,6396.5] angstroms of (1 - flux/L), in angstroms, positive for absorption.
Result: -2.3 angstroms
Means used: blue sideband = 9.45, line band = 9.86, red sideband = 9.47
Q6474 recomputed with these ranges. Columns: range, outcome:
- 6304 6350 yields 9.54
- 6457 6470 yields 9.43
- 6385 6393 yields 9.63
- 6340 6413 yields 9.78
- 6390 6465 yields 9.5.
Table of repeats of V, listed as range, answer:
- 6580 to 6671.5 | 8.889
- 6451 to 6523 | 8.82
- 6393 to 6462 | 9.119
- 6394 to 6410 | 9.288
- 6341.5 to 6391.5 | 8.995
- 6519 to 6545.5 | 8.698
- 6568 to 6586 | 13.99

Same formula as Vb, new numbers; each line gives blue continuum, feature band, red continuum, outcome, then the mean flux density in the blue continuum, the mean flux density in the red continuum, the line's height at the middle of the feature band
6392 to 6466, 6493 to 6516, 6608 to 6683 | 0.44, 9.49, 9.57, 9.52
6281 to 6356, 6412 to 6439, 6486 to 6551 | 2.13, 10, 10.6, 10.3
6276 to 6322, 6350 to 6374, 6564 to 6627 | 3.93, 10.3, 19.4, 12.2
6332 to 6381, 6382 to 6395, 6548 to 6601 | 3.44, 9.85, 30.9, 12.9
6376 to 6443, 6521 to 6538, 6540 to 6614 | 9.57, 9.53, 25.5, 21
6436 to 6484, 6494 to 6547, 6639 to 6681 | -3.05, 9.51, 9.6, 9.54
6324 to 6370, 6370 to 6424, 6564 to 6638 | 8.31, 9.8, 17.9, 11.4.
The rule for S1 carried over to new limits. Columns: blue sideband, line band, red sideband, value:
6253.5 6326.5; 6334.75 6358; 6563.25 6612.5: 0.289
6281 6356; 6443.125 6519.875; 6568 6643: 0.325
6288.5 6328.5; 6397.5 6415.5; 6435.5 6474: 0.017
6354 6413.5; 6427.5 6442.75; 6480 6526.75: 0.017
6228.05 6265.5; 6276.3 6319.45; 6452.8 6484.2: -0.138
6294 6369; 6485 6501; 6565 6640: 0.473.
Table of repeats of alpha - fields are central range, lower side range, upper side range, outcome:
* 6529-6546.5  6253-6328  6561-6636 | 6.88 angstroms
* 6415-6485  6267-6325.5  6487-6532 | 0.17 angstroms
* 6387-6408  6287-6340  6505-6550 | 1.90 angstroms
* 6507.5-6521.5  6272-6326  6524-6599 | 7.97 angstroms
